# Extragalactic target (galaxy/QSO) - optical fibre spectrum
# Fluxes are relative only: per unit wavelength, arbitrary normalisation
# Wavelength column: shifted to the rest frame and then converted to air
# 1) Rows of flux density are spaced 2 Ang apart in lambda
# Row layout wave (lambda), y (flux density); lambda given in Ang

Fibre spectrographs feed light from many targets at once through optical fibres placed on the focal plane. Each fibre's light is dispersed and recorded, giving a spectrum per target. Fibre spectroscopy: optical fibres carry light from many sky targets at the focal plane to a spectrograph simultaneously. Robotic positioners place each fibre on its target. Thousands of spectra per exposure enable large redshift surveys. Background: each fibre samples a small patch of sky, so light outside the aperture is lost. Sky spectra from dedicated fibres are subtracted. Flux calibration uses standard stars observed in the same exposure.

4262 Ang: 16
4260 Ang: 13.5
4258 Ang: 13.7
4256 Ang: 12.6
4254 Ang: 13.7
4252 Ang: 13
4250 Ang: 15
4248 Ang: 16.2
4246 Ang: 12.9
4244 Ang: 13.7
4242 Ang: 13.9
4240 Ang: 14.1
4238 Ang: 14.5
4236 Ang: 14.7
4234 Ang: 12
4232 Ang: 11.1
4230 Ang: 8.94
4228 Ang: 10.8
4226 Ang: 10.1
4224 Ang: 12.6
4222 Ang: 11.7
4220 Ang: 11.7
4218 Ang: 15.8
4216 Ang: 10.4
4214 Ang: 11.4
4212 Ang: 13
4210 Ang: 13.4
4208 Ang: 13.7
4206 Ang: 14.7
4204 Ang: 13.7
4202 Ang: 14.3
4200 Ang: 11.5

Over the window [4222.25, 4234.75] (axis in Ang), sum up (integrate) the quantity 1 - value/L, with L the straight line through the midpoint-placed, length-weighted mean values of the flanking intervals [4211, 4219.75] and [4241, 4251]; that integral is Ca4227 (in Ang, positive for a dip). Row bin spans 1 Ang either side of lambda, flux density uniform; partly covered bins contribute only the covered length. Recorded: 2.2 Ang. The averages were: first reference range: 12.6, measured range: 10.9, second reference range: 14.3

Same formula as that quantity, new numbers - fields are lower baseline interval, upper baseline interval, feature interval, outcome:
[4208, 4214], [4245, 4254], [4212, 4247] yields 3.1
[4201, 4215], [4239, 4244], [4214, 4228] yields 1.8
